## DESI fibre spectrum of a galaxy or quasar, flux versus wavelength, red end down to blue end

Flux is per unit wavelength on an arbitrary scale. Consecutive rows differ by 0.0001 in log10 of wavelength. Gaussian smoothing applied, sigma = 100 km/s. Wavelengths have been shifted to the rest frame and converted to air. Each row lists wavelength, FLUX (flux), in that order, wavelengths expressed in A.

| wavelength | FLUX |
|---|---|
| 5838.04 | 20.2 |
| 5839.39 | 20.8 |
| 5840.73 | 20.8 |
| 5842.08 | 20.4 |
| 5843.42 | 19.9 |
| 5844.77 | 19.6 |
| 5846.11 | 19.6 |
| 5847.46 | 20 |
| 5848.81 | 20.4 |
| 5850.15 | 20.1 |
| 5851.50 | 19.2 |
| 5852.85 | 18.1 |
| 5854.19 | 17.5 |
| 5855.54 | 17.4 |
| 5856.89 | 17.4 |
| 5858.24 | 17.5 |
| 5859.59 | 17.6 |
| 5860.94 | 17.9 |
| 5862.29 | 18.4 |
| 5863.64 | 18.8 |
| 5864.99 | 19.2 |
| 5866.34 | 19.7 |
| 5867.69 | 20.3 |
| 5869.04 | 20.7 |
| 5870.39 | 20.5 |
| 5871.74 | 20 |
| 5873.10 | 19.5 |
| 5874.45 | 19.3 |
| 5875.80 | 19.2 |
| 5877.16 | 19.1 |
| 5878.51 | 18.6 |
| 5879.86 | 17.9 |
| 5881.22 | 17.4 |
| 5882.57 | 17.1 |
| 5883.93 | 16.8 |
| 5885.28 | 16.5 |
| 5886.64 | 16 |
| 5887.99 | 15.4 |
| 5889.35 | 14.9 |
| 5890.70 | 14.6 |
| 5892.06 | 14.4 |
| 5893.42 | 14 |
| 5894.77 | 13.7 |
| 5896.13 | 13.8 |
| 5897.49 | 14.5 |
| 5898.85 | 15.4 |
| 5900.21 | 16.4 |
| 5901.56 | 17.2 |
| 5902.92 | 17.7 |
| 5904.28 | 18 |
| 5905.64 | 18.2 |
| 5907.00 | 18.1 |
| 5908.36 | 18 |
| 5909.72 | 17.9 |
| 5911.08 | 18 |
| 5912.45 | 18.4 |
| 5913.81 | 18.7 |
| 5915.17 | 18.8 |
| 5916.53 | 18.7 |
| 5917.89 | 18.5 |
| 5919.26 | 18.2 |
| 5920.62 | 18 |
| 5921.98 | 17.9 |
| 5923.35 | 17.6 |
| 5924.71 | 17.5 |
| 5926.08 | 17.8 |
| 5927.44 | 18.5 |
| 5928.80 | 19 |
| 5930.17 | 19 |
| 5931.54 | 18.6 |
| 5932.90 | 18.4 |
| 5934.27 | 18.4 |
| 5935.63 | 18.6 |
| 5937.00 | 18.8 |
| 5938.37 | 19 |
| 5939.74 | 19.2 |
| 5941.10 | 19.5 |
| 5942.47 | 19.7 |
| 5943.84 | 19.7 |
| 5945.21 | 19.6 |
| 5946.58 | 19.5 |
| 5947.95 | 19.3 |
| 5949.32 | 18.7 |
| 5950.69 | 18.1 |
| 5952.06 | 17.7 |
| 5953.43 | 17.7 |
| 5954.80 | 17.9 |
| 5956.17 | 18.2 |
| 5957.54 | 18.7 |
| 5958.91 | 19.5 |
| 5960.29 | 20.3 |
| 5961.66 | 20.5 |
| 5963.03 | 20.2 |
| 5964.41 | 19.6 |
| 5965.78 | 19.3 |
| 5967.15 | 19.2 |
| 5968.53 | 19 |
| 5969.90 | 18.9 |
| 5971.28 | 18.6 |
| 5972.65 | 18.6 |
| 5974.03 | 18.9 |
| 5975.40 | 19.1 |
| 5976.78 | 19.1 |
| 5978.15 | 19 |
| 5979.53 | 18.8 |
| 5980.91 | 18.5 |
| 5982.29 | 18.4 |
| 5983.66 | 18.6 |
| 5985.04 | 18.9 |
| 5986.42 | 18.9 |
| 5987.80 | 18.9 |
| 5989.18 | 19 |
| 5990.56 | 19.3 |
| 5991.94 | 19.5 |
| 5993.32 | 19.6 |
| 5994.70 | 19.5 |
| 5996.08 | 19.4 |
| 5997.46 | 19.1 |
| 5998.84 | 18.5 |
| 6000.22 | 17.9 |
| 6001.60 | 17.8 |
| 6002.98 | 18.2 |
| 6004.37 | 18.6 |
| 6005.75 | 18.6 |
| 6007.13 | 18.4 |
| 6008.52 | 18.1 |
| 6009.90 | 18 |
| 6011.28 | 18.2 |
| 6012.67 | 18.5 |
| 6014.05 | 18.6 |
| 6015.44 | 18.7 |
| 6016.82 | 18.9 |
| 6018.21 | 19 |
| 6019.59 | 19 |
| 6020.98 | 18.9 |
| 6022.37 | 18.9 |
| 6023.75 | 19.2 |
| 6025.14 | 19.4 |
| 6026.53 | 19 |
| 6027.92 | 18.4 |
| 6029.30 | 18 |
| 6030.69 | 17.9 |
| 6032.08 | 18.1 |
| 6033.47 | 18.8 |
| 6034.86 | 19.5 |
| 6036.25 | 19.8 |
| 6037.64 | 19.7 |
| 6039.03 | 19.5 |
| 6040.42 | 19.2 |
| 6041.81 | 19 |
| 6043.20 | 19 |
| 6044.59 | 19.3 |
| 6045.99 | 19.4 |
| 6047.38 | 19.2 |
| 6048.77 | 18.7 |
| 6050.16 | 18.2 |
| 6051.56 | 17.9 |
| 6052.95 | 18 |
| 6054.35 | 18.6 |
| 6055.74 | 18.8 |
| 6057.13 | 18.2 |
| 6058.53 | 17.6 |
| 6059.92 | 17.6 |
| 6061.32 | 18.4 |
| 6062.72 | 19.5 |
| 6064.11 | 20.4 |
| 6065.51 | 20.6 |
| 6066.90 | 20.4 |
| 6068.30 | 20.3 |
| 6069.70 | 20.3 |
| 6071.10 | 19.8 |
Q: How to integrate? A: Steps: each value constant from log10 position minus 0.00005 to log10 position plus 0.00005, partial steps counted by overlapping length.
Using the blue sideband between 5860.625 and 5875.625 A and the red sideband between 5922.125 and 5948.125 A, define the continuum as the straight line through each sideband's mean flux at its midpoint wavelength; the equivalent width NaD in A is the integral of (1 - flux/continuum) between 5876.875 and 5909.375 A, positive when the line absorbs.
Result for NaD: 4.8 A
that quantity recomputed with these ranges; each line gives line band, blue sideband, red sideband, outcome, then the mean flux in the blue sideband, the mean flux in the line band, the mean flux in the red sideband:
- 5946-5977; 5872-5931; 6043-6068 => -1.8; 17.3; 19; 18.9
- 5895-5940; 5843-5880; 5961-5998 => 2.9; 19.1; 17.8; 19.1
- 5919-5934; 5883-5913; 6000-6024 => -1.2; 16.3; 18.2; 18.5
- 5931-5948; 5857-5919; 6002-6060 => -1.1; 17.6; 19.1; 18.7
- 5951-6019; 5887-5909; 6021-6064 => -4.6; 15.9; 18.8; 18.8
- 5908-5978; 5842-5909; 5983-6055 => -1.9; 17.8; 18.8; 18.8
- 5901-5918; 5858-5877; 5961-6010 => 0.8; 19.2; 18.2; 18.9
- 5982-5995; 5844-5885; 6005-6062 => -0.2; 18.8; 19.1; 18.7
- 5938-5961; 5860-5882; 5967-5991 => 0.0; 19.1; 19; 18.9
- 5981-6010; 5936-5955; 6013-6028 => 0.3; 18.9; 18.7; 18.9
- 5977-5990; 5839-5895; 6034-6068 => 0.0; 18.3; 18.8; 19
